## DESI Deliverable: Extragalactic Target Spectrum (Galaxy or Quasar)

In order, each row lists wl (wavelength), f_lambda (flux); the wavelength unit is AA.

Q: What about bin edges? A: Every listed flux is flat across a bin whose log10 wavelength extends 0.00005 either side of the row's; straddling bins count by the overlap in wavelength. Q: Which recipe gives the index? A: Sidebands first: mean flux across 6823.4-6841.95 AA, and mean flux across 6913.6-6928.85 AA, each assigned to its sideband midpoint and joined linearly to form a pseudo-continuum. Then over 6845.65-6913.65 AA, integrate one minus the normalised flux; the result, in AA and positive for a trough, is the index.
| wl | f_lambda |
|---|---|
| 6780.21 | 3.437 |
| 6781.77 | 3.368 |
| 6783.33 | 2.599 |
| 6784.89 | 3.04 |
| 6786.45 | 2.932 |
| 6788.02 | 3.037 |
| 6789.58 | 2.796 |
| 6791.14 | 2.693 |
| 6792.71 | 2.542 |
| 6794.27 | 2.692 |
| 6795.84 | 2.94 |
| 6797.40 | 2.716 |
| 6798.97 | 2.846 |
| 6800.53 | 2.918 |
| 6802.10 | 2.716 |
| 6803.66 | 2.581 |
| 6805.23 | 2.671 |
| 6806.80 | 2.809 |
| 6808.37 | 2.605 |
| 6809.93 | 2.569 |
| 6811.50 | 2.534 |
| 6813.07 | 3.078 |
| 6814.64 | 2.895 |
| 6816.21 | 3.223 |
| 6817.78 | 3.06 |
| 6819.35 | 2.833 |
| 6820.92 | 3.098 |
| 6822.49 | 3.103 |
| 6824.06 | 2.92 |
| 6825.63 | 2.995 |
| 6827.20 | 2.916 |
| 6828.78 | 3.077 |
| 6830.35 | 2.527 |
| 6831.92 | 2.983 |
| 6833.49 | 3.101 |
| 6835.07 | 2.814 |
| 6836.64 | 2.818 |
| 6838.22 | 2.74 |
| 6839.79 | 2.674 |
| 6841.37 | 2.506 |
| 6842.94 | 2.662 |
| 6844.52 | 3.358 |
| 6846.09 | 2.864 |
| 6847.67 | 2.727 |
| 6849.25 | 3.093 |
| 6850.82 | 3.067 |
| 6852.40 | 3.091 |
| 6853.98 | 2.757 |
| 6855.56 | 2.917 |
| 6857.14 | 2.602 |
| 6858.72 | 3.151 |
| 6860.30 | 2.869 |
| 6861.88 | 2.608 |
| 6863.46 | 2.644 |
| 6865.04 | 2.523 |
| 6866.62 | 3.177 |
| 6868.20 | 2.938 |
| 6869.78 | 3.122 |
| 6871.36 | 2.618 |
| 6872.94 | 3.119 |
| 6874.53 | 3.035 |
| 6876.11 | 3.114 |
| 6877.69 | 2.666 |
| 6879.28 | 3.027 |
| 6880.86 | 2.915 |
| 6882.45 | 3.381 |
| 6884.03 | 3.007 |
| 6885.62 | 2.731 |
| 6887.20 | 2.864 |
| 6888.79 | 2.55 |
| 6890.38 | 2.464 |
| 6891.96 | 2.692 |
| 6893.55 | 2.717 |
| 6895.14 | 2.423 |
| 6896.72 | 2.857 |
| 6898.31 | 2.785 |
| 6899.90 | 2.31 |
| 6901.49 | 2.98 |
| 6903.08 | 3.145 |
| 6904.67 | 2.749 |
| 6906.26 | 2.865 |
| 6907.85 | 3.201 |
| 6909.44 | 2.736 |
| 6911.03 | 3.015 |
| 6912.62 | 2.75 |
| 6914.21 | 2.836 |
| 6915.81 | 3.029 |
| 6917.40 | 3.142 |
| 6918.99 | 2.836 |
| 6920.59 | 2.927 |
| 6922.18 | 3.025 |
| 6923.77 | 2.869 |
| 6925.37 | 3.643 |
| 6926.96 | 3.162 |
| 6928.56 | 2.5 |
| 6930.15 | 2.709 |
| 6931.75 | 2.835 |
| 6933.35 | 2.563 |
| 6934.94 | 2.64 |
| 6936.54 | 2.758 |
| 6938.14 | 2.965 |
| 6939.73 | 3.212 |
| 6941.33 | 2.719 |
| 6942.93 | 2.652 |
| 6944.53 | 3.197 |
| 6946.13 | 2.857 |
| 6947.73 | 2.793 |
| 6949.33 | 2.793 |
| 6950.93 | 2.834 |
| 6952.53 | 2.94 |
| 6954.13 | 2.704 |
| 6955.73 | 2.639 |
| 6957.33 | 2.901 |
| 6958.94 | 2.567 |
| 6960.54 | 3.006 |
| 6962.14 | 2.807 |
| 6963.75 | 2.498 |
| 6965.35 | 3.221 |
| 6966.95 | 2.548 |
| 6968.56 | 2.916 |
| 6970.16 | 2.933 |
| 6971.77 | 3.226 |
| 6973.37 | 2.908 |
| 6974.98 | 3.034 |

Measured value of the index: 1.7 AA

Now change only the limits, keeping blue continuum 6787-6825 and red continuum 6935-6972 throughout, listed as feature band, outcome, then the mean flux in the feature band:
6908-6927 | -1.0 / 3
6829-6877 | -0.7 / 2.88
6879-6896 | 0.3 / 2.79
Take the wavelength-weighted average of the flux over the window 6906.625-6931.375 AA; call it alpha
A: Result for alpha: 2.95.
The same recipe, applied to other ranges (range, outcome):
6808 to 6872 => 2.88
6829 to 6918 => 2.86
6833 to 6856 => 2.88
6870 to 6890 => 2.91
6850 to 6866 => 2.83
